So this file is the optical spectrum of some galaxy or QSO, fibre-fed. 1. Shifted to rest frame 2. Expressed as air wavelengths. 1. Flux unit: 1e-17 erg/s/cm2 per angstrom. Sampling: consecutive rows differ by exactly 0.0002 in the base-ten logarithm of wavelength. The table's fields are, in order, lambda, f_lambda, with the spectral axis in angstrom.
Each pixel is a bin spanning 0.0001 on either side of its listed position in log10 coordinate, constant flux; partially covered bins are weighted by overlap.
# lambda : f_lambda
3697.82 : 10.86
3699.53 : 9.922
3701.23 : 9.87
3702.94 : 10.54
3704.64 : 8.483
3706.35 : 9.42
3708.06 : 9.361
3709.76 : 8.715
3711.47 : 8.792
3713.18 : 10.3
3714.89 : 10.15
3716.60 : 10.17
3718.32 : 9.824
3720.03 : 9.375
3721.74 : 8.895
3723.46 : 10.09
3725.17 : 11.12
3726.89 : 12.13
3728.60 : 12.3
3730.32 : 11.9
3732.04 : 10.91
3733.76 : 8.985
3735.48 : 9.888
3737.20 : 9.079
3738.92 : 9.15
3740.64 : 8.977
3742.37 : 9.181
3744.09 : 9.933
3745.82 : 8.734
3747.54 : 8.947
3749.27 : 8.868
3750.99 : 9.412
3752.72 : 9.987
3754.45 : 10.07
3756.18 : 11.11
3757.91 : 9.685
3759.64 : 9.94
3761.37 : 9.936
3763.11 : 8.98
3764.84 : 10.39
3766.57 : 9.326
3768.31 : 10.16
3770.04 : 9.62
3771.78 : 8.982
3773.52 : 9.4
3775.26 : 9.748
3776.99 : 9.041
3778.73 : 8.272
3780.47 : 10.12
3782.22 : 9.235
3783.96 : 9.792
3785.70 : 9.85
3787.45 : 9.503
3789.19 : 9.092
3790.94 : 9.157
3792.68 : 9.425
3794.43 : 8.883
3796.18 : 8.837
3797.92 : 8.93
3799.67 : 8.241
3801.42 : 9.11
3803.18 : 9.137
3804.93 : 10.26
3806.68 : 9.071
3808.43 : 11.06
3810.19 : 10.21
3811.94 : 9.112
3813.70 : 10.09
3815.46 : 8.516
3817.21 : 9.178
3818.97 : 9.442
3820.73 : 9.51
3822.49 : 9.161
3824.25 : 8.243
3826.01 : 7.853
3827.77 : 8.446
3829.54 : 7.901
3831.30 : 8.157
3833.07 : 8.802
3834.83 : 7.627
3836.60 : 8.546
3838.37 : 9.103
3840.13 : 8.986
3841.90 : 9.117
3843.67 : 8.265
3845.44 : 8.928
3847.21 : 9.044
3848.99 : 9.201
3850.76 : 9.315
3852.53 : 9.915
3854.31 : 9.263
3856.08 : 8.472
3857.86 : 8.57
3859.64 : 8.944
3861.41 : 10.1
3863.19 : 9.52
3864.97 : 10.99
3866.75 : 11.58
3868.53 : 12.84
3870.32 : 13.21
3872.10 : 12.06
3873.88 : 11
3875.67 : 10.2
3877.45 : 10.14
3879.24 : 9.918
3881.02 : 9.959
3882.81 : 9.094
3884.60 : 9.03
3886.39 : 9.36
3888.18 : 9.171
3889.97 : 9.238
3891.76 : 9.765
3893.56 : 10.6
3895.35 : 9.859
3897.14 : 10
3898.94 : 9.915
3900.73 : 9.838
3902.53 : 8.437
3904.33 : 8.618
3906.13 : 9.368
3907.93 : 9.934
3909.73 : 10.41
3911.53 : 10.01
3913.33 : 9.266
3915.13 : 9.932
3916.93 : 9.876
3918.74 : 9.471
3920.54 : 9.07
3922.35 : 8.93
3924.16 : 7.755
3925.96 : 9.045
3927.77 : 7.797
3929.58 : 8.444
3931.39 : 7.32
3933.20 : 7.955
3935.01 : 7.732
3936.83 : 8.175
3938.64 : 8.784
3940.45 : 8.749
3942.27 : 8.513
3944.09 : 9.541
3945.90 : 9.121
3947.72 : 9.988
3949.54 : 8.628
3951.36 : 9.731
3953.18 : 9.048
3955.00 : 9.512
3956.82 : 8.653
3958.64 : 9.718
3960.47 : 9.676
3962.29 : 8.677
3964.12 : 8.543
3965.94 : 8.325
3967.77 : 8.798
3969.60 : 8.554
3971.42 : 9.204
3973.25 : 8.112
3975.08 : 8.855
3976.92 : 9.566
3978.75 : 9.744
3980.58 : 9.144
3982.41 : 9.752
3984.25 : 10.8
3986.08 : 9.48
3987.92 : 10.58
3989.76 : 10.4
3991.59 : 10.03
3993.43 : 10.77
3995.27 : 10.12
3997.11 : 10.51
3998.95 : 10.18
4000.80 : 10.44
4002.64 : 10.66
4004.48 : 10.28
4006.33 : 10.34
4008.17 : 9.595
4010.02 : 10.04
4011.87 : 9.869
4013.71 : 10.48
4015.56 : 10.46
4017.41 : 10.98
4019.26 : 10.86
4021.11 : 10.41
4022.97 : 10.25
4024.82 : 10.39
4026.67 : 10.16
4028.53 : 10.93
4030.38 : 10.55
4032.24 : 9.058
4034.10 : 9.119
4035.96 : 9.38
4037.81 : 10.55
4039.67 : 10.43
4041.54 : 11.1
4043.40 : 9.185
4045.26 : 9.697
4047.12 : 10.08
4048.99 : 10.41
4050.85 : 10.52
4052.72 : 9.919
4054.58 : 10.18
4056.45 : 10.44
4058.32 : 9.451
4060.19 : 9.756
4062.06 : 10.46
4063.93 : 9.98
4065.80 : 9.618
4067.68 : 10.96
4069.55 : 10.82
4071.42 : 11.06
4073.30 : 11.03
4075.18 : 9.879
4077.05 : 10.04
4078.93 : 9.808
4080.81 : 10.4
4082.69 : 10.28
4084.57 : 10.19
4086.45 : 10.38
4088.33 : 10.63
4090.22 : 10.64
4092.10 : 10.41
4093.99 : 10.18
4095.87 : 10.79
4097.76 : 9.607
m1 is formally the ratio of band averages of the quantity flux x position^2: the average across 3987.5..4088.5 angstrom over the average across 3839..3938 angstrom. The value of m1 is 1.2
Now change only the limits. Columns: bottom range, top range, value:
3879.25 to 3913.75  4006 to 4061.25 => 1.13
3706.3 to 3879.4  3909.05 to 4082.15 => 1.12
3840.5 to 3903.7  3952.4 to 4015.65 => 1.04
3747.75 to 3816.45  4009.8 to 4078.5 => 1.23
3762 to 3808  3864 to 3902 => 1.16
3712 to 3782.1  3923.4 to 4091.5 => 1.14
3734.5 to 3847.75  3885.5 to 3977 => 1.06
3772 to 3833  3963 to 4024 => 1.19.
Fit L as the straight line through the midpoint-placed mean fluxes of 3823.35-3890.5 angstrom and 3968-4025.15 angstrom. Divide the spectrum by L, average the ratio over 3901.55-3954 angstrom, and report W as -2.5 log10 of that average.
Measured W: 0.09 mag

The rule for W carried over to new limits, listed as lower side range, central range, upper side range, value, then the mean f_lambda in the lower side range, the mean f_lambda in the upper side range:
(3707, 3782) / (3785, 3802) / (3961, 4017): 0.076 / 9.76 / 9.76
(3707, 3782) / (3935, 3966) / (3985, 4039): 0.128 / 9.76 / 10.2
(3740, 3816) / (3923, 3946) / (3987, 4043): 0.195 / 9.47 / 10.3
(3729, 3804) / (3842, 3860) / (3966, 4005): 0.071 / 9.5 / 9.77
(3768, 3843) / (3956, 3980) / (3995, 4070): 0.108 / 9.13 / 10.2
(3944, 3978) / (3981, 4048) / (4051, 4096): -0.062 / 9.06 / 10.3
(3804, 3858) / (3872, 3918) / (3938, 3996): -0.068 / 9.02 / 9.35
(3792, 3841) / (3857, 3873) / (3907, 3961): -0.205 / 8.99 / 9.02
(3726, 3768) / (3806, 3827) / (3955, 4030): 0.069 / 9.91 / 9.86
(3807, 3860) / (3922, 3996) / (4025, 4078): 0.068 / 8.97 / 10.2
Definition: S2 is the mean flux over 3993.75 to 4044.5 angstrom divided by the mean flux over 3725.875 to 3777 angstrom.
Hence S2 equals 1.0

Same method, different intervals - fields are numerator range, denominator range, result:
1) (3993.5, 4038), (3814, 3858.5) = 1.16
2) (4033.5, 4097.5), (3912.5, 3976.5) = 1.16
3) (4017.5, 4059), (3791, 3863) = 1.13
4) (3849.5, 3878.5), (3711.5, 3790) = 1.06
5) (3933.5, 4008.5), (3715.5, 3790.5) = 0.97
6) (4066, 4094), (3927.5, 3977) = 1.19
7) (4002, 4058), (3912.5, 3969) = 1.15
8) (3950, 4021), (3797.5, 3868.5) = 1.06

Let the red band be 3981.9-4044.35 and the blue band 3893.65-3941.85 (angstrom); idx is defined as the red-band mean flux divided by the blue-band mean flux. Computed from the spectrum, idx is 1.13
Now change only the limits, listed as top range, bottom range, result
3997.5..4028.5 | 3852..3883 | 1.00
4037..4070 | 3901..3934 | 1.13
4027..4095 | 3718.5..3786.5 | 1.04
